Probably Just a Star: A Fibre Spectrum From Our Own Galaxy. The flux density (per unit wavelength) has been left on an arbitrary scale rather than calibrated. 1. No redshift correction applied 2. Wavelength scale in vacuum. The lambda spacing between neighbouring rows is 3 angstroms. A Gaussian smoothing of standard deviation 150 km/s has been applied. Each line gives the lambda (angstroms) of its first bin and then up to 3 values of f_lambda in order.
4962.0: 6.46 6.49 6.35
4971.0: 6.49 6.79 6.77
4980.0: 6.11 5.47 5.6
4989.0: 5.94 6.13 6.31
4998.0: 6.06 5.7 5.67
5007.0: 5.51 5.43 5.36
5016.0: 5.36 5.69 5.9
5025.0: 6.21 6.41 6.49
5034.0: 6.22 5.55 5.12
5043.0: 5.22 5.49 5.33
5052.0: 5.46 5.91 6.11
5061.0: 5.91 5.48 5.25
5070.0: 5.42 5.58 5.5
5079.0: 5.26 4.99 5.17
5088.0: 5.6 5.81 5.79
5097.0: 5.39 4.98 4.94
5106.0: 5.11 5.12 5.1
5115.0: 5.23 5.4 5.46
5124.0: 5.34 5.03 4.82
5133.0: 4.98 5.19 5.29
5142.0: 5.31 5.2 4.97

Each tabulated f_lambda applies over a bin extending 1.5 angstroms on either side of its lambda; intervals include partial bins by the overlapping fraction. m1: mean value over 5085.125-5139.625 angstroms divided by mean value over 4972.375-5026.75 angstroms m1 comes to 0.89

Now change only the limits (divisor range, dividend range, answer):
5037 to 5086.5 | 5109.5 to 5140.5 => 0.95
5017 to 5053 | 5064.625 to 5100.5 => 0.94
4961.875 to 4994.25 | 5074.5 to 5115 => 0.85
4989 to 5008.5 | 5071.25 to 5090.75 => 0.91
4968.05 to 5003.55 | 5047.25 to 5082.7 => 0.90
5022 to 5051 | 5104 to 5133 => 0.89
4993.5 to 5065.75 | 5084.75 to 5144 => 0.91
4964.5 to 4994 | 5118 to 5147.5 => 0.84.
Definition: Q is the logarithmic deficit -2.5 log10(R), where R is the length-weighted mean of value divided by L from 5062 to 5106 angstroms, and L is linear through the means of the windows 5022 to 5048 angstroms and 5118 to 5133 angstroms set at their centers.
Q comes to 0.021 mag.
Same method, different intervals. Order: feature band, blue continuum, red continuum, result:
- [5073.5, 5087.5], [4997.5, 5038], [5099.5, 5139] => 0.024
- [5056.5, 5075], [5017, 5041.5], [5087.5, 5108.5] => 0.001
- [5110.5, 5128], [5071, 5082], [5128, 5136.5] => -0.041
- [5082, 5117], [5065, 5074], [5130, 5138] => -0.008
